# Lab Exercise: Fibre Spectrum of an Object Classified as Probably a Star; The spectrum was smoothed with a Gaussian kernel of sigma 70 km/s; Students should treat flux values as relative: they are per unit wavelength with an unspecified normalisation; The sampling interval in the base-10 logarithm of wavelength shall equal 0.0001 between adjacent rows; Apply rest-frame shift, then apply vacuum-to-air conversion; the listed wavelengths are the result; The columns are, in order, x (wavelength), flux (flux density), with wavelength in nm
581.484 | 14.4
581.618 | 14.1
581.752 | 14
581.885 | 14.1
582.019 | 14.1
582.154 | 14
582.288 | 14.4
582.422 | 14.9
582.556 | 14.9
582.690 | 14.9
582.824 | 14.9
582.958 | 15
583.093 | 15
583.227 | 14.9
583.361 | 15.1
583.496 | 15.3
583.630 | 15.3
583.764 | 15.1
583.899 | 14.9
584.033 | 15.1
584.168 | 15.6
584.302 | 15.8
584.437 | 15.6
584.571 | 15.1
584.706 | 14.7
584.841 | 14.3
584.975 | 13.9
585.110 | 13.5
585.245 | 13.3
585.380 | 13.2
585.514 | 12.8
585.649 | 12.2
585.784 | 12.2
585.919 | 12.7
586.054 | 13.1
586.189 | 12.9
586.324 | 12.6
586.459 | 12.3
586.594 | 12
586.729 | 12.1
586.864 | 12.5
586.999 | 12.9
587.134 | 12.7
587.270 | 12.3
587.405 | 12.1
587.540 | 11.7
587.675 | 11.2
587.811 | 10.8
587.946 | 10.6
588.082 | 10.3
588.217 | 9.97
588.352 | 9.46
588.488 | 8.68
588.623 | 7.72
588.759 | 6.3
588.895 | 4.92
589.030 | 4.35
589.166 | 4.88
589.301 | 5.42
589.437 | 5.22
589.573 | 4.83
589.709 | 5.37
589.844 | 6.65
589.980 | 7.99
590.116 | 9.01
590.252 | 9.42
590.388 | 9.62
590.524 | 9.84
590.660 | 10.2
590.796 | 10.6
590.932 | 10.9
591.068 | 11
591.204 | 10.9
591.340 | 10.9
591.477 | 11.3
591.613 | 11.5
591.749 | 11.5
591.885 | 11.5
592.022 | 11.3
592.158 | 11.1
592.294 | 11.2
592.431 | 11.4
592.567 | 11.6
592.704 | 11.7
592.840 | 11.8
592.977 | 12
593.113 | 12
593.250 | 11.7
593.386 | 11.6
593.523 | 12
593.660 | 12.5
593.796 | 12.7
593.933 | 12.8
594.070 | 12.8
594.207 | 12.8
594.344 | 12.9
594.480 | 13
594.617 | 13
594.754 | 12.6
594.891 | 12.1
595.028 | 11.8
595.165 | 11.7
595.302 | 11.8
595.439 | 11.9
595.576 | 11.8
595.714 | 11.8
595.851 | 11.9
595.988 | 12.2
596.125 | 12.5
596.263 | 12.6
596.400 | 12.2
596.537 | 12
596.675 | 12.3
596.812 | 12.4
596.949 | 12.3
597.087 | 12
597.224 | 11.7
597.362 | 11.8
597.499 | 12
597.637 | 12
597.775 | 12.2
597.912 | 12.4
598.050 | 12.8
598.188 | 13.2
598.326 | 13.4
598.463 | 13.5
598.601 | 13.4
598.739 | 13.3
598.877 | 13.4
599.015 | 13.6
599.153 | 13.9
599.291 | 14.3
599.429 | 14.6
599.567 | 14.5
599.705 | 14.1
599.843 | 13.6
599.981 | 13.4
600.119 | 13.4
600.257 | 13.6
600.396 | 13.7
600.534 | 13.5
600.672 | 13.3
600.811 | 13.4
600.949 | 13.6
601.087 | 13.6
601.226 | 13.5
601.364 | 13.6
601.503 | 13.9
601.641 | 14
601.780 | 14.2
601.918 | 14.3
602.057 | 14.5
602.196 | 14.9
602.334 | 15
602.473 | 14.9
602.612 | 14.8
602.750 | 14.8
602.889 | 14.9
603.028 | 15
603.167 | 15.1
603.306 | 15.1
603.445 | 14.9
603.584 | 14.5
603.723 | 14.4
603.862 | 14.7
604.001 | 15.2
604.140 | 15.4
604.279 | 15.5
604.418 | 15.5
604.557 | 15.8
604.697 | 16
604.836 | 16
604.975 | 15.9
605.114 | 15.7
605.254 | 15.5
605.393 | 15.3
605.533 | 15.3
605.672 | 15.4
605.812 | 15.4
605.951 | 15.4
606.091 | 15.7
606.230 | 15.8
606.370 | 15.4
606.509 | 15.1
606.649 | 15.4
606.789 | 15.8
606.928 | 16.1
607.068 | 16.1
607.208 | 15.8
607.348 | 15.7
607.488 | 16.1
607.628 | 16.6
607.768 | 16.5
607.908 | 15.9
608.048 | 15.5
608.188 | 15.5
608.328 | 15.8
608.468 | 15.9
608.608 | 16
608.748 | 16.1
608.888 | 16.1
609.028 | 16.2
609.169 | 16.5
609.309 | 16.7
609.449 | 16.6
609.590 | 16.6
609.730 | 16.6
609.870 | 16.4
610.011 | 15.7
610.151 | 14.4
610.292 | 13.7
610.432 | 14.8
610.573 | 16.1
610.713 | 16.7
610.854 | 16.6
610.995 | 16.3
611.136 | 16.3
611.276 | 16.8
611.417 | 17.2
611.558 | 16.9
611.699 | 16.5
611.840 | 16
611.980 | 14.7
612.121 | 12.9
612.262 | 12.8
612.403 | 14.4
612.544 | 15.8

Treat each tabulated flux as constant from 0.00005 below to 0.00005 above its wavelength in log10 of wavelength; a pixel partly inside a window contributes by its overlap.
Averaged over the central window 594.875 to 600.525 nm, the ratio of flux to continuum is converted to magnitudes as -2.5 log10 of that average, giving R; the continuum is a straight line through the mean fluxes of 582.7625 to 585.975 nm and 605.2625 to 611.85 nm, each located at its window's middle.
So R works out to 0.19 mag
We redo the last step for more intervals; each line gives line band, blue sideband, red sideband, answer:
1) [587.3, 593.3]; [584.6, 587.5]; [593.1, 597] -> 0.29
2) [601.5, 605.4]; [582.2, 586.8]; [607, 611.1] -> 0.04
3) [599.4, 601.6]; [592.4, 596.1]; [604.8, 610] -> 0.02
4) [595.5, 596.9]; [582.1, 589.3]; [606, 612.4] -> 0.15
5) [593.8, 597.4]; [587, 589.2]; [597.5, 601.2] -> -0.02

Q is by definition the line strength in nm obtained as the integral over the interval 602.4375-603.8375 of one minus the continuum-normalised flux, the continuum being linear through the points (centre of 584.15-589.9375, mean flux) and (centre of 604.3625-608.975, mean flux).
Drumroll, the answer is 0.00 nm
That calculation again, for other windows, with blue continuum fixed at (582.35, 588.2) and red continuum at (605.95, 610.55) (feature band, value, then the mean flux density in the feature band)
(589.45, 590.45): 0.47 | 7.41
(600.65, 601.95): 0.12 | 13.7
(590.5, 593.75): 0.65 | 11.4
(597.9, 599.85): 0.16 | 13.6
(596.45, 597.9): 0.26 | 12.1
